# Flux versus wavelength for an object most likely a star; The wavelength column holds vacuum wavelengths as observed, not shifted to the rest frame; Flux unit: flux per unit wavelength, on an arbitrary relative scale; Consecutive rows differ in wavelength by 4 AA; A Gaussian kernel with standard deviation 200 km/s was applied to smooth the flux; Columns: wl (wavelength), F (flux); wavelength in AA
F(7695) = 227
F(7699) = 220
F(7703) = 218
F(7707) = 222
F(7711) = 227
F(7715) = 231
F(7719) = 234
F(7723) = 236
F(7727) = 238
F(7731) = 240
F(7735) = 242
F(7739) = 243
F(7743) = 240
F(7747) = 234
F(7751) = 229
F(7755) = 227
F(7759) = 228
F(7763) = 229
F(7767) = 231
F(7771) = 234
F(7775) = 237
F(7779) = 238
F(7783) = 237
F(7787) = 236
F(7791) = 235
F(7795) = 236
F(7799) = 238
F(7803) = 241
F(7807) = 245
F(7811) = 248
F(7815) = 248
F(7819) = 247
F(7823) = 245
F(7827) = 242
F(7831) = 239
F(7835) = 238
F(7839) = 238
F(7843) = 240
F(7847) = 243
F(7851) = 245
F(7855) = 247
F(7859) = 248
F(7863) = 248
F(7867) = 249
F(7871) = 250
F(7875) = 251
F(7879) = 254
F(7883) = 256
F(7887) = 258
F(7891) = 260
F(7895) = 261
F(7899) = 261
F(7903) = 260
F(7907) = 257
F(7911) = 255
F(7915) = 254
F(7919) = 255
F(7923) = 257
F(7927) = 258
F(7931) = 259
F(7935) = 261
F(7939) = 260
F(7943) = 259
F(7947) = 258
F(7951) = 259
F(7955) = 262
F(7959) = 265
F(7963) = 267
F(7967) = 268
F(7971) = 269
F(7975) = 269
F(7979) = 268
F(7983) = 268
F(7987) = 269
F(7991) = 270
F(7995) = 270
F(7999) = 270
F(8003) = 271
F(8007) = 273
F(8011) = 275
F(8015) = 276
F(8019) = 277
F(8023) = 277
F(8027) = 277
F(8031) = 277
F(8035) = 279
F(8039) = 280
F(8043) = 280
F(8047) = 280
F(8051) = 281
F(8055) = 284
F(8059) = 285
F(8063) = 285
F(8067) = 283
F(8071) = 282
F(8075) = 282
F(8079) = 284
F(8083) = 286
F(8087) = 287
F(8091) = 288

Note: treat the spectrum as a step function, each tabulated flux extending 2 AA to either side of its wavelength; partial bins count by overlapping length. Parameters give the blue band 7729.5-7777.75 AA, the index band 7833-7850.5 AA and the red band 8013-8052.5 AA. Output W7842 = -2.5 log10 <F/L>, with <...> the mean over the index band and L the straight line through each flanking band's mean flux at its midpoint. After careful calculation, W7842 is 0.04 mag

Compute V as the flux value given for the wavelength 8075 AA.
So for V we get 282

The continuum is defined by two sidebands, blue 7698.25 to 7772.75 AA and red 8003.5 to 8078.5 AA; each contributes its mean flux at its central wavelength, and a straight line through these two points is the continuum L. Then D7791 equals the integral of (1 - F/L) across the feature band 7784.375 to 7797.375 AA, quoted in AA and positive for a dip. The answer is 0.3 AA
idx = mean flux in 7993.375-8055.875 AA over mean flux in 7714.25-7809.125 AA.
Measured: 1.2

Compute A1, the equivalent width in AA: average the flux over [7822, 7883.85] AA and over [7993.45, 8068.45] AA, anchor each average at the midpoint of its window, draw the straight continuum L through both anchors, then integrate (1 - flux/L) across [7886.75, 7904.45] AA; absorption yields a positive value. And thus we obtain -0.5 AA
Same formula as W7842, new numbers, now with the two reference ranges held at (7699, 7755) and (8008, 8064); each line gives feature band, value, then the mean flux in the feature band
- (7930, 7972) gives 0.02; 262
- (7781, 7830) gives 0.01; 241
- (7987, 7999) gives 0.01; 270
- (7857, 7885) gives 0.02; 251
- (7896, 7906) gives -0.01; 260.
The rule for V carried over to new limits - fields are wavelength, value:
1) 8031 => 277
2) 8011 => 275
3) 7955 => 262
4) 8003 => 271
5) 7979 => 268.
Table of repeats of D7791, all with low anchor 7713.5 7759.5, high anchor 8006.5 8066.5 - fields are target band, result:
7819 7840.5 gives 0.7 AA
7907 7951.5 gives 1.0 AA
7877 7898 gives 0.0 AA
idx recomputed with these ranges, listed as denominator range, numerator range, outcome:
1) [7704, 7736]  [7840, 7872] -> 1.06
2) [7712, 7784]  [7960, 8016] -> 1.15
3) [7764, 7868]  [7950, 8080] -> 1.14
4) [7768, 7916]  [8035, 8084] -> 1.15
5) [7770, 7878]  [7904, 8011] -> 1.09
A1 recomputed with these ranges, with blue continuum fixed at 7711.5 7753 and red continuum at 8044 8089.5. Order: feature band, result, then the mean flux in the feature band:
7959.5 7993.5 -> 0.3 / 268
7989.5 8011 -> 0.2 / 271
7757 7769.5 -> 0.6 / 230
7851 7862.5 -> 0.3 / 247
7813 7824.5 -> 0.1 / 247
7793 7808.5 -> 0.4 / 240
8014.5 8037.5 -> 0.0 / 277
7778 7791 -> 0.4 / 237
